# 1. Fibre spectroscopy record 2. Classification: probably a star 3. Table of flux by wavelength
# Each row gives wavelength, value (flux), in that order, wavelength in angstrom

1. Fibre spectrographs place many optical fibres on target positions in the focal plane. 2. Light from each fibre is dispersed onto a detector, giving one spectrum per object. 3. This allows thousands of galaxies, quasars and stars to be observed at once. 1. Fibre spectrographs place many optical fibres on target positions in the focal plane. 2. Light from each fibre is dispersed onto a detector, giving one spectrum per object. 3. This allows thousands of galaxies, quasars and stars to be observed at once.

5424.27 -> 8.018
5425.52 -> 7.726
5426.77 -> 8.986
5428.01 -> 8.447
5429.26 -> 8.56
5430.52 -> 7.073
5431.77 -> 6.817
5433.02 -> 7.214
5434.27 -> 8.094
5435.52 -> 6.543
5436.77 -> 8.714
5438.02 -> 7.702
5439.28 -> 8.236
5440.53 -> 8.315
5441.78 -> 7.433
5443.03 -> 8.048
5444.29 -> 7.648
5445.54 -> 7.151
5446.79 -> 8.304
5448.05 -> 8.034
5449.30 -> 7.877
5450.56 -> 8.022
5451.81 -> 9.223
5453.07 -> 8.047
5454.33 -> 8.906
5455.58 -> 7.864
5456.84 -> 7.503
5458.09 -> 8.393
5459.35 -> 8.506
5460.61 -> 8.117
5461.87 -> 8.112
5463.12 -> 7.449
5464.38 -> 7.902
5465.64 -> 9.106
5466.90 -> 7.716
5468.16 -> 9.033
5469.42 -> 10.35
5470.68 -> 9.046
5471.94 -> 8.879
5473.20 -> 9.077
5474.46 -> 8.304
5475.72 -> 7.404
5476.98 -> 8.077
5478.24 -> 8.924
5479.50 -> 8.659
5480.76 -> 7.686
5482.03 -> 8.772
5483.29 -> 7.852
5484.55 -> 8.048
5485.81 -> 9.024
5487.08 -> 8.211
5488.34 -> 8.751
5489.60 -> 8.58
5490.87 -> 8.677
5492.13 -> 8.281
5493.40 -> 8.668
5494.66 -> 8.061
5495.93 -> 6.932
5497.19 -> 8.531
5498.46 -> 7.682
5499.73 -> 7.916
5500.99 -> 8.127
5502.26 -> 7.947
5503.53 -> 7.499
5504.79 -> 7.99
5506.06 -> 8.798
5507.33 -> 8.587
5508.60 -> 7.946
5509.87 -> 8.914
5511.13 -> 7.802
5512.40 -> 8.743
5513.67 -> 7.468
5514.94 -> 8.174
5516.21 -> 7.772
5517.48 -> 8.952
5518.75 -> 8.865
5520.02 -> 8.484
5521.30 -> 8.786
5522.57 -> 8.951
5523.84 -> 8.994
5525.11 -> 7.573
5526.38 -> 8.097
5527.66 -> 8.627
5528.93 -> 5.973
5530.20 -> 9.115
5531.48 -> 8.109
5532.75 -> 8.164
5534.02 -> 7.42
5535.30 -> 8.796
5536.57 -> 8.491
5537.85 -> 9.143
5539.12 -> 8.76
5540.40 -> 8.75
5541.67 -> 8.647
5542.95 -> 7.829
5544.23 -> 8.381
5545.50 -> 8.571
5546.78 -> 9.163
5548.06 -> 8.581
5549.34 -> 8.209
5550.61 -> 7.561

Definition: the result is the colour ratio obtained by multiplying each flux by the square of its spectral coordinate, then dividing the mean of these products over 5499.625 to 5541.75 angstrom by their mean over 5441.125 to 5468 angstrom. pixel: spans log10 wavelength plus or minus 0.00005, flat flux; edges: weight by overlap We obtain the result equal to 1.05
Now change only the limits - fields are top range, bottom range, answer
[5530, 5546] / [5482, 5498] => 1.03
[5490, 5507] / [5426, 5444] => 1.05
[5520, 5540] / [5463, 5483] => 1.00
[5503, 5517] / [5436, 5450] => 1.06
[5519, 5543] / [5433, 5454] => 1.09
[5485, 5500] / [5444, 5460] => 1.03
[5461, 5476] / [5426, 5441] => 1.10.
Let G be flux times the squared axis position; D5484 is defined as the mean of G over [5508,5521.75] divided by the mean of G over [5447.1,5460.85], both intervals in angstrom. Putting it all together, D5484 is 1.0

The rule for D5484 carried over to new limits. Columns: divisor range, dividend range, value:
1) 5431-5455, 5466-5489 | 1.09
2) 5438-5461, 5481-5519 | 1.04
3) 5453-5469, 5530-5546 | 1.06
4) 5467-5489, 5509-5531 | 0.98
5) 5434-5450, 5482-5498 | 1.08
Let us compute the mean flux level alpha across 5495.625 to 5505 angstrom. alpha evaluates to 7.86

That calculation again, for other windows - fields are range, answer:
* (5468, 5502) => 8.41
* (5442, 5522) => 8.29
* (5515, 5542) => 8.4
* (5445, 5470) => 8.28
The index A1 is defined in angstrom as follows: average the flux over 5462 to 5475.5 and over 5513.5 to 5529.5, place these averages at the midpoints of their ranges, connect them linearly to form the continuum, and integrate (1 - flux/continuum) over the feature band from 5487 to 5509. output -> 0.6 angstrom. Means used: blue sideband 8.63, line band 8.18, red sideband 8.24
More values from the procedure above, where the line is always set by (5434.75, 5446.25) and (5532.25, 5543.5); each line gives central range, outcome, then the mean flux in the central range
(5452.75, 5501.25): -1.9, 8.34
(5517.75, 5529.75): 0.1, 8.29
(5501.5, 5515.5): 0.1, 8.17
